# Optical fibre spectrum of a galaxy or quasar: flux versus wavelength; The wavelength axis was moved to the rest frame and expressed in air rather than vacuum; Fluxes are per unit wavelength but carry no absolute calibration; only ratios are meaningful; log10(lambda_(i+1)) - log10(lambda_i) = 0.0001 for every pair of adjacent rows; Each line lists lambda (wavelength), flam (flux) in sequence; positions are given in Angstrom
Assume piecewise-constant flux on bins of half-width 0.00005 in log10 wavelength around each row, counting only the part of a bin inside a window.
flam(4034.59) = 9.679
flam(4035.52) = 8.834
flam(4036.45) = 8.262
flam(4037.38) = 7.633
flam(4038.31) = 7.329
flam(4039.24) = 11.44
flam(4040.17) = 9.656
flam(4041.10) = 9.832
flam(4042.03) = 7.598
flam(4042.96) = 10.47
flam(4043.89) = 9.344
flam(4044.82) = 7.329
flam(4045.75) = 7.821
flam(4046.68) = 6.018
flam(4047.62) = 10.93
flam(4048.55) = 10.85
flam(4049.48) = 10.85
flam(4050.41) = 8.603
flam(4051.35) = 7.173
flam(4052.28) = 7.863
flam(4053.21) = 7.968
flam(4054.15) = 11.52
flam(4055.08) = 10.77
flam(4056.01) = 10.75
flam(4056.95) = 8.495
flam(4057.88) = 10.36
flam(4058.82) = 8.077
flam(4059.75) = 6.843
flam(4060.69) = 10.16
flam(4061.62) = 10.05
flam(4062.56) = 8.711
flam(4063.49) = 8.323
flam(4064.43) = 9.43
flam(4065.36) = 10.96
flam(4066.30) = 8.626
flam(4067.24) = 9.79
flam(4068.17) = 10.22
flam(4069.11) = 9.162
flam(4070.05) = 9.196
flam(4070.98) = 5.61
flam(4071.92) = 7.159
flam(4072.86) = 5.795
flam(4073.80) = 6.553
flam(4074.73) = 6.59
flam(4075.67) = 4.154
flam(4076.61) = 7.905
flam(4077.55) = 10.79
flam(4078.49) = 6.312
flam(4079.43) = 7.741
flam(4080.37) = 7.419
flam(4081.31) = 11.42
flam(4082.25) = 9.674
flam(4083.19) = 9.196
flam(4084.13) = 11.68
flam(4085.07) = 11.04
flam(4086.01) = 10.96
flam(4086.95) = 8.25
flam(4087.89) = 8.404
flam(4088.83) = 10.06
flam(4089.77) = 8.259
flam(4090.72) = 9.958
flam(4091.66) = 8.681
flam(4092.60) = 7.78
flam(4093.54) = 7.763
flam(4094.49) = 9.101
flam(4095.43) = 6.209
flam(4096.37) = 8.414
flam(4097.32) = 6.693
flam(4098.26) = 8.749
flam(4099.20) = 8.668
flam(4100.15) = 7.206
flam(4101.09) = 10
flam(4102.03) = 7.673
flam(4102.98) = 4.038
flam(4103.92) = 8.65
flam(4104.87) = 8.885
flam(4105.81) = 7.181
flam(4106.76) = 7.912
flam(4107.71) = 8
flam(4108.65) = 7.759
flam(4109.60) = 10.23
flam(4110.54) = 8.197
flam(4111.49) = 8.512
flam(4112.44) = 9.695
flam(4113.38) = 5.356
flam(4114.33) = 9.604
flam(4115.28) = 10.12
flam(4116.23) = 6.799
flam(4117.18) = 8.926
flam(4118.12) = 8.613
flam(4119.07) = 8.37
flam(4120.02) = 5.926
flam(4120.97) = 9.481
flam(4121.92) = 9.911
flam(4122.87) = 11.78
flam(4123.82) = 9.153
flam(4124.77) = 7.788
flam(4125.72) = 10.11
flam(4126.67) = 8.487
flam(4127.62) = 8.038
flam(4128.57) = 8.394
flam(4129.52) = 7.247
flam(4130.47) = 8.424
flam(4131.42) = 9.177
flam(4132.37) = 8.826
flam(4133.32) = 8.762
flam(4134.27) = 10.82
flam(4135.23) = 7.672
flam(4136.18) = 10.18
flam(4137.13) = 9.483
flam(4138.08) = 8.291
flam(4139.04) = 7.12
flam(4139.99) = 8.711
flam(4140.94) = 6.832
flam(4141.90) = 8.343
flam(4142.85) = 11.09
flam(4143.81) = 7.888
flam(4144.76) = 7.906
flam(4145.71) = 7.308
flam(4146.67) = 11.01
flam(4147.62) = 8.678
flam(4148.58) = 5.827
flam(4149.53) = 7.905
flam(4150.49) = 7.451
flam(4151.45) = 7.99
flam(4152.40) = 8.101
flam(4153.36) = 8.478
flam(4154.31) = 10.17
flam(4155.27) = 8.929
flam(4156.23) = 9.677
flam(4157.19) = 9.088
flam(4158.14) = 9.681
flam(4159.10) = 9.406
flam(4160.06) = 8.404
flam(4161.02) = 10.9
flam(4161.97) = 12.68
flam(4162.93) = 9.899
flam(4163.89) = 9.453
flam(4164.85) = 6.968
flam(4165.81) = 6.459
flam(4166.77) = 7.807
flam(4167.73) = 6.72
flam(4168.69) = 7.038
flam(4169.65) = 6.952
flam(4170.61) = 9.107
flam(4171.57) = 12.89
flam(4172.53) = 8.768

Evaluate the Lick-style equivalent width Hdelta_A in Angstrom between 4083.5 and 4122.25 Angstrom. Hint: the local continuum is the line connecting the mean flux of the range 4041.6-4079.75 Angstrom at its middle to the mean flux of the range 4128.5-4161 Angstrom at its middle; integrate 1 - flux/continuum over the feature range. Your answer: 0.7 Angstrom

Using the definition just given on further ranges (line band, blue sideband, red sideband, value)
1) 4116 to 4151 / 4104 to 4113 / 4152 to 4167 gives 0.90 Angstrom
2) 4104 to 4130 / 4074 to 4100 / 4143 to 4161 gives 0.18 Angstrom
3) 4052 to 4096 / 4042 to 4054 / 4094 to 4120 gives -1.45 Angstrom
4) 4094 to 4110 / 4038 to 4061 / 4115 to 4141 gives 1.62 Angstrom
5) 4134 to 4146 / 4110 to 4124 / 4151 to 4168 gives 0.37 Angstrom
